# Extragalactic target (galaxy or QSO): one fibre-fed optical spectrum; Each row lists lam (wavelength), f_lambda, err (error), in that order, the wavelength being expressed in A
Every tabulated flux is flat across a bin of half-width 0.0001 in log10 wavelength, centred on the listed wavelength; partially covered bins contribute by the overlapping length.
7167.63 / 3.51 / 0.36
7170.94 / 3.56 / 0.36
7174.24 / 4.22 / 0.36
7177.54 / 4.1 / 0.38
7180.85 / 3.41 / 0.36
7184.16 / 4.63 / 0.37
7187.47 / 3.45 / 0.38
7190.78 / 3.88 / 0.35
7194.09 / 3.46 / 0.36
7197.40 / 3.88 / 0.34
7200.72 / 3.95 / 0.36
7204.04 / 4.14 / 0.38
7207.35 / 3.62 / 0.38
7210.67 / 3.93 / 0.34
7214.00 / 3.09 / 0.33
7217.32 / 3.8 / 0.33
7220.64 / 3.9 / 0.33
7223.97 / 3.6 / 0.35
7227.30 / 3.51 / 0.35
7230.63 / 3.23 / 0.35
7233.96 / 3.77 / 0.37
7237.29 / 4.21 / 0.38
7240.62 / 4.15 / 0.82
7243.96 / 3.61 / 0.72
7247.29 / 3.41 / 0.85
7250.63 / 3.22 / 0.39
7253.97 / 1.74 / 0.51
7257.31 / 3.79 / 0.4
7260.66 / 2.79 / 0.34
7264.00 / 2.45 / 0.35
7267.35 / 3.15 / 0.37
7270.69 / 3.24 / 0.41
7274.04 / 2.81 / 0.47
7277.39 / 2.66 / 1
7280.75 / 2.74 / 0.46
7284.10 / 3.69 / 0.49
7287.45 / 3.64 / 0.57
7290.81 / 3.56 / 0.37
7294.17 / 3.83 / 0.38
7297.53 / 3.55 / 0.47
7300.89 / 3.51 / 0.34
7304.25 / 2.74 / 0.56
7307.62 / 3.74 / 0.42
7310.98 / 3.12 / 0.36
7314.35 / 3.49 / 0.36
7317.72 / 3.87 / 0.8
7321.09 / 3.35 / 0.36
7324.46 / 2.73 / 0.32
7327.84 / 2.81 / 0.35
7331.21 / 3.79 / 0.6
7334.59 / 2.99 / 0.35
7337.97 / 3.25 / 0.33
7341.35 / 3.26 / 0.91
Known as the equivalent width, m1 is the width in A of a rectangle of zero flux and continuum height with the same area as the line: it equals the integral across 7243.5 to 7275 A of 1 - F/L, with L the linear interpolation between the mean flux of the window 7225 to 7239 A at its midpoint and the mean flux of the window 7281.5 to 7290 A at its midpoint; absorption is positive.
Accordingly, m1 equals 5.3 A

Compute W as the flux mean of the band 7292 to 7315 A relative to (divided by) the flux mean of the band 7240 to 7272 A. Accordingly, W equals 1.1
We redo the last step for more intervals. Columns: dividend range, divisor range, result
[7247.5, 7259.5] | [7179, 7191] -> 0.77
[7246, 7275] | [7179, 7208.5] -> 0.77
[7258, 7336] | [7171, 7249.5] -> 0.86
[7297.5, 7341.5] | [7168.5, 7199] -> 0.86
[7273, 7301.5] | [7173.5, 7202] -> 0.86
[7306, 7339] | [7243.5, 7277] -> 1.11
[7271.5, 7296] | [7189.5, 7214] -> 0.87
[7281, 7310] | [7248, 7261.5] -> 1.19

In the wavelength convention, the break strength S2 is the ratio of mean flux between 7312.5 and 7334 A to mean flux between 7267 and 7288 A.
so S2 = 1.1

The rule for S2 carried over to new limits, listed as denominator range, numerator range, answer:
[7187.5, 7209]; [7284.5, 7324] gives 0.92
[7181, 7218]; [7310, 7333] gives 0.87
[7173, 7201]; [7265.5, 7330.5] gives 0.85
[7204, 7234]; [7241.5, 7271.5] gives 0.85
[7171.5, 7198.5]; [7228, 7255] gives 0.90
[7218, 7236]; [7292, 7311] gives 0.95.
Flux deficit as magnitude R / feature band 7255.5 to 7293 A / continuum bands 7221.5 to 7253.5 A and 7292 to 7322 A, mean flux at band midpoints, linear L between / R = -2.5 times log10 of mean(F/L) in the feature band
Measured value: 0.12 mag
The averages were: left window 3.57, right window 3.47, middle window 3.14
